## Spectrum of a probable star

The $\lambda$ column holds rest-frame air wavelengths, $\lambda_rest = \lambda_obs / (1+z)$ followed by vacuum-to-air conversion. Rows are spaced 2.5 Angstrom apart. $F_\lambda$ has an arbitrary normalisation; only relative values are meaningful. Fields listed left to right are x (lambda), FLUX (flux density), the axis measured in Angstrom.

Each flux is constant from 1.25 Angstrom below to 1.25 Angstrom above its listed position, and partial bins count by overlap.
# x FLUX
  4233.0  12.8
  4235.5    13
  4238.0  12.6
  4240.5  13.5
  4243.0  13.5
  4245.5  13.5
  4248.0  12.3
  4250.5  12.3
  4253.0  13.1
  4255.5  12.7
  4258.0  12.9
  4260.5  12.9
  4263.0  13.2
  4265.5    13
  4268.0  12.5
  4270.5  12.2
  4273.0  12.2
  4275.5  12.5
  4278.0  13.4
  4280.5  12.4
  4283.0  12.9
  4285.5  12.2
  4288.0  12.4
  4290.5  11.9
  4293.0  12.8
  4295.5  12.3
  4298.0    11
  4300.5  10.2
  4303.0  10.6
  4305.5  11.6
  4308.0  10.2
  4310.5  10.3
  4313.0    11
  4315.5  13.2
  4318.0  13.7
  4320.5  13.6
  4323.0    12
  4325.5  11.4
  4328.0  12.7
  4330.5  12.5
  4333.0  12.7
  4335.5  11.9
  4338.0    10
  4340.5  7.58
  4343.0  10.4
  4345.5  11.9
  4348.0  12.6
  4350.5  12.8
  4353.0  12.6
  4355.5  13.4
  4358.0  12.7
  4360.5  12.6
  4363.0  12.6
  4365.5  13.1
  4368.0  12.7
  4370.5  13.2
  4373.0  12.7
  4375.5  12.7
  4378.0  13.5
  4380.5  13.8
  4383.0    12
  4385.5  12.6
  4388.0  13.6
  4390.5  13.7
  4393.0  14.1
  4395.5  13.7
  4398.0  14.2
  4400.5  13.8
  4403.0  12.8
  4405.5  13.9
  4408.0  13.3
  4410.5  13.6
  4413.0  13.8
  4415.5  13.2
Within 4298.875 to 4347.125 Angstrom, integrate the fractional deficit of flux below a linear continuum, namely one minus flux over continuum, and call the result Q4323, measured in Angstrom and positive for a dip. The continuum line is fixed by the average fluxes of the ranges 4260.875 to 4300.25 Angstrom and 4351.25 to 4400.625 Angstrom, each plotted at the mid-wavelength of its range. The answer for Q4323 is 4.87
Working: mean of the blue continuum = 12.4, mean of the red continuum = 13.1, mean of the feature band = 11.5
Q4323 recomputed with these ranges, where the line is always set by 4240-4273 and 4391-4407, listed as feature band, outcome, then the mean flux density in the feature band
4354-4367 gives 0.6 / 12.9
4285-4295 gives 0.6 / 12.3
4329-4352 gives 3.4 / 11.4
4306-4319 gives 1.5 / 11.6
